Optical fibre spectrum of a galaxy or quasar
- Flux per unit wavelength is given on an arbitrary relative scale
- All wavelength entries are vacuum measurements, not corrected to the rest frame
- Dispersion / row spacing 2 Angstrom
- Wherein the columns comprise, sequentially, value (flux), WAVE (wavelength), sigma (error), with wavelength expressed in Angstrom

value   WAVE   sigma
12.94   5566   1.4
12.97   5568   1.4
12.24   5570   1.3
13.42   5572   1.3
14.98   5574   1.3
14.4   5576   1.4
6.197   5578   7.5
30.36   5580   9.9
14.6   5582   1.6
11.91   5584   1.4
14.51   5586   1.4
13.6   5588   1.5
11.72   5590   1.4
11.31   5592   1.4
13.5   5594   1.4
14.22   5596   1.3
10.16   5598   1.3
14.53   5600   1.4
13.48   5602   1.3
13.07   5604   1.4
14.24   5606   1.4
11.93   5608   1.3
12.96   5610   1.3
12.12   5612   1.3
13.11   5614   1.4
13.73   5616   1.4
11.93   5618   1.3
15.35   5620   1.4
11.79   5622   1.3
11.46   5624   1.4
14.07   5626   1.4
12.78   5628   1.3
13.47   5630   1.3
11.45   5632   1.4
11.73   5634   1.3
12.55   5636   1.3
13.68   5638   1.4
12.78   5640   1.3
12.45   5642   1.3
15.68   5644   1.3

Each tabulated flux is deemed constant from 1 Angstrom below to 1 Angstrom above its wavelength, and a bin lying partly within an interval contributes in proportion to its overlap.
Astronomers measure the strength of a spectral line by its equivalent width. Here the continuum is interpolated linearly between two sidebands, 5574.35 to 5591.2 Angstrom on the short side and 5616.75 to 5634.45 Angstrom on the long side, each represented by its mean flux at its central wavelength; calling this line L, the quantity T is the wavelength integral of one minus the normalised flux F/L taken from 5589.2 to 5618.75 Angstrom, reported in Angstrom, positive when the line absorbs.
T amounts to 1.8 Angstrom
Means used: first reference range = 14.6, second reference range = 12.7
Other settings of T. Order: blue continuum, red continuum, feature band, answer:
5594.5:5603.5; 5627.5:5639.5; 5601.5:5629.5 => -0.3 Angstrom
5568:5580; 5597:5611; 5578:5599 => -1.2 Angstrom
